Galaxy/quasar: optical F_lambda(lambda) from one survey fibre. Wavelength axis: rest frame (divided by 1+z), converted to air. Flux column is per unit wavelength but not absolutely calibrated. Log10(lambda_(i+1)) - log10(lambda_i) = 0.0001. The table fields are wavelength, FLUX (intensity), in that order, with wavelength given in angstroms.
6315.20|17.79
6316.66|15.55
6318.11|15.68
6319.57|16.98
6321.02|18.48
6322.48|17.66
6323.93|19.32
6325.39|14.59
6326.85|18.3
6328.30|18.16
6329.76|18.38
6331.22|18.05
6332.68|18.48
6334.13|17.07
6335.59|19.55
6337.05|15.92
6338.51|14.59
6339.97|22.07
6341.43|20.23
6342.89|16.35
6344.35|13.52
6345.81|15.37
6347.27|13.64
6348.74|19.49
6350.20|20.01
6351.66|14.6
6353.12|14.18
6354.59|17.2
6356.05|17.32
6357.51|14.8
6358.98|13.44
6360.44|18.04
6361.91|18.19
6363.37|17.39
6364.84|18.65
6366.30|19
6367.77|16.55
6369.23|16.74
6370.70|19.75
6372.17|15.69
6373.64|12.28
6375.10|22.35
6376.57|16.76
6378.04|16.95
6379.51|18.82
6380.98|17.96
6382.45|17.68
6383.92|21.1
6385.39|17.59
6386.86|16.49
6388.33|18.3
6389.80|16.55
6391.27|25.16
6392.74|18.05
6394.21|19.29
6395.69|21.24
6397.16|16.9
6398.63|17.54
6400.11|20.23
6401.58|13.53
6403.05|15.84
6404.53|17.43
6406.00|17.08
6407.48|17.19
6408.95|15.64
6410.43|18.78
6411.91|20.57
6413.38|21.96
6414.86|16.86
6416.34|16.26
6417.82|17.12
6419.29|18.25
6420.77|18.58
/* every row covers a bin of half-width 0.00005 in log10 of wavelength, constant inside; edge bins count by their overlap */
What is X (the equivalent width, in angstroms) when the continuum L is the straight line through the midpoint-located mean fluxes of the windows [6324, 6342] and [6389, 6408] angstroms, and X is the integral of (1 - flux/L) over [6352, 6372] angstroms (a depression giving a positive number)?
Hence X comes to 1.25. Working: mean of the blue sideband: 18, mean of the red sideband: 18.2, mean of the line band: 16.9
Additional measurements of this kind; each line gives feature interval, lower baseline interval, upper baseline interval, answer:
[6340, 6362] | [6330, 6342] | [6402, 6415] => 1.9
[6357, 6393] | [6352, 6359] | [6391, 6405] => -2.1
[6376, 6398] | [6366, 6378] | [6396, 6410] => -1.9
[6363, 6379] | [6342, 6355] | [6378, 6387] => 0.0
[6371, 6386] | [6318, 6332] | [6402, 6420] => -0.1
